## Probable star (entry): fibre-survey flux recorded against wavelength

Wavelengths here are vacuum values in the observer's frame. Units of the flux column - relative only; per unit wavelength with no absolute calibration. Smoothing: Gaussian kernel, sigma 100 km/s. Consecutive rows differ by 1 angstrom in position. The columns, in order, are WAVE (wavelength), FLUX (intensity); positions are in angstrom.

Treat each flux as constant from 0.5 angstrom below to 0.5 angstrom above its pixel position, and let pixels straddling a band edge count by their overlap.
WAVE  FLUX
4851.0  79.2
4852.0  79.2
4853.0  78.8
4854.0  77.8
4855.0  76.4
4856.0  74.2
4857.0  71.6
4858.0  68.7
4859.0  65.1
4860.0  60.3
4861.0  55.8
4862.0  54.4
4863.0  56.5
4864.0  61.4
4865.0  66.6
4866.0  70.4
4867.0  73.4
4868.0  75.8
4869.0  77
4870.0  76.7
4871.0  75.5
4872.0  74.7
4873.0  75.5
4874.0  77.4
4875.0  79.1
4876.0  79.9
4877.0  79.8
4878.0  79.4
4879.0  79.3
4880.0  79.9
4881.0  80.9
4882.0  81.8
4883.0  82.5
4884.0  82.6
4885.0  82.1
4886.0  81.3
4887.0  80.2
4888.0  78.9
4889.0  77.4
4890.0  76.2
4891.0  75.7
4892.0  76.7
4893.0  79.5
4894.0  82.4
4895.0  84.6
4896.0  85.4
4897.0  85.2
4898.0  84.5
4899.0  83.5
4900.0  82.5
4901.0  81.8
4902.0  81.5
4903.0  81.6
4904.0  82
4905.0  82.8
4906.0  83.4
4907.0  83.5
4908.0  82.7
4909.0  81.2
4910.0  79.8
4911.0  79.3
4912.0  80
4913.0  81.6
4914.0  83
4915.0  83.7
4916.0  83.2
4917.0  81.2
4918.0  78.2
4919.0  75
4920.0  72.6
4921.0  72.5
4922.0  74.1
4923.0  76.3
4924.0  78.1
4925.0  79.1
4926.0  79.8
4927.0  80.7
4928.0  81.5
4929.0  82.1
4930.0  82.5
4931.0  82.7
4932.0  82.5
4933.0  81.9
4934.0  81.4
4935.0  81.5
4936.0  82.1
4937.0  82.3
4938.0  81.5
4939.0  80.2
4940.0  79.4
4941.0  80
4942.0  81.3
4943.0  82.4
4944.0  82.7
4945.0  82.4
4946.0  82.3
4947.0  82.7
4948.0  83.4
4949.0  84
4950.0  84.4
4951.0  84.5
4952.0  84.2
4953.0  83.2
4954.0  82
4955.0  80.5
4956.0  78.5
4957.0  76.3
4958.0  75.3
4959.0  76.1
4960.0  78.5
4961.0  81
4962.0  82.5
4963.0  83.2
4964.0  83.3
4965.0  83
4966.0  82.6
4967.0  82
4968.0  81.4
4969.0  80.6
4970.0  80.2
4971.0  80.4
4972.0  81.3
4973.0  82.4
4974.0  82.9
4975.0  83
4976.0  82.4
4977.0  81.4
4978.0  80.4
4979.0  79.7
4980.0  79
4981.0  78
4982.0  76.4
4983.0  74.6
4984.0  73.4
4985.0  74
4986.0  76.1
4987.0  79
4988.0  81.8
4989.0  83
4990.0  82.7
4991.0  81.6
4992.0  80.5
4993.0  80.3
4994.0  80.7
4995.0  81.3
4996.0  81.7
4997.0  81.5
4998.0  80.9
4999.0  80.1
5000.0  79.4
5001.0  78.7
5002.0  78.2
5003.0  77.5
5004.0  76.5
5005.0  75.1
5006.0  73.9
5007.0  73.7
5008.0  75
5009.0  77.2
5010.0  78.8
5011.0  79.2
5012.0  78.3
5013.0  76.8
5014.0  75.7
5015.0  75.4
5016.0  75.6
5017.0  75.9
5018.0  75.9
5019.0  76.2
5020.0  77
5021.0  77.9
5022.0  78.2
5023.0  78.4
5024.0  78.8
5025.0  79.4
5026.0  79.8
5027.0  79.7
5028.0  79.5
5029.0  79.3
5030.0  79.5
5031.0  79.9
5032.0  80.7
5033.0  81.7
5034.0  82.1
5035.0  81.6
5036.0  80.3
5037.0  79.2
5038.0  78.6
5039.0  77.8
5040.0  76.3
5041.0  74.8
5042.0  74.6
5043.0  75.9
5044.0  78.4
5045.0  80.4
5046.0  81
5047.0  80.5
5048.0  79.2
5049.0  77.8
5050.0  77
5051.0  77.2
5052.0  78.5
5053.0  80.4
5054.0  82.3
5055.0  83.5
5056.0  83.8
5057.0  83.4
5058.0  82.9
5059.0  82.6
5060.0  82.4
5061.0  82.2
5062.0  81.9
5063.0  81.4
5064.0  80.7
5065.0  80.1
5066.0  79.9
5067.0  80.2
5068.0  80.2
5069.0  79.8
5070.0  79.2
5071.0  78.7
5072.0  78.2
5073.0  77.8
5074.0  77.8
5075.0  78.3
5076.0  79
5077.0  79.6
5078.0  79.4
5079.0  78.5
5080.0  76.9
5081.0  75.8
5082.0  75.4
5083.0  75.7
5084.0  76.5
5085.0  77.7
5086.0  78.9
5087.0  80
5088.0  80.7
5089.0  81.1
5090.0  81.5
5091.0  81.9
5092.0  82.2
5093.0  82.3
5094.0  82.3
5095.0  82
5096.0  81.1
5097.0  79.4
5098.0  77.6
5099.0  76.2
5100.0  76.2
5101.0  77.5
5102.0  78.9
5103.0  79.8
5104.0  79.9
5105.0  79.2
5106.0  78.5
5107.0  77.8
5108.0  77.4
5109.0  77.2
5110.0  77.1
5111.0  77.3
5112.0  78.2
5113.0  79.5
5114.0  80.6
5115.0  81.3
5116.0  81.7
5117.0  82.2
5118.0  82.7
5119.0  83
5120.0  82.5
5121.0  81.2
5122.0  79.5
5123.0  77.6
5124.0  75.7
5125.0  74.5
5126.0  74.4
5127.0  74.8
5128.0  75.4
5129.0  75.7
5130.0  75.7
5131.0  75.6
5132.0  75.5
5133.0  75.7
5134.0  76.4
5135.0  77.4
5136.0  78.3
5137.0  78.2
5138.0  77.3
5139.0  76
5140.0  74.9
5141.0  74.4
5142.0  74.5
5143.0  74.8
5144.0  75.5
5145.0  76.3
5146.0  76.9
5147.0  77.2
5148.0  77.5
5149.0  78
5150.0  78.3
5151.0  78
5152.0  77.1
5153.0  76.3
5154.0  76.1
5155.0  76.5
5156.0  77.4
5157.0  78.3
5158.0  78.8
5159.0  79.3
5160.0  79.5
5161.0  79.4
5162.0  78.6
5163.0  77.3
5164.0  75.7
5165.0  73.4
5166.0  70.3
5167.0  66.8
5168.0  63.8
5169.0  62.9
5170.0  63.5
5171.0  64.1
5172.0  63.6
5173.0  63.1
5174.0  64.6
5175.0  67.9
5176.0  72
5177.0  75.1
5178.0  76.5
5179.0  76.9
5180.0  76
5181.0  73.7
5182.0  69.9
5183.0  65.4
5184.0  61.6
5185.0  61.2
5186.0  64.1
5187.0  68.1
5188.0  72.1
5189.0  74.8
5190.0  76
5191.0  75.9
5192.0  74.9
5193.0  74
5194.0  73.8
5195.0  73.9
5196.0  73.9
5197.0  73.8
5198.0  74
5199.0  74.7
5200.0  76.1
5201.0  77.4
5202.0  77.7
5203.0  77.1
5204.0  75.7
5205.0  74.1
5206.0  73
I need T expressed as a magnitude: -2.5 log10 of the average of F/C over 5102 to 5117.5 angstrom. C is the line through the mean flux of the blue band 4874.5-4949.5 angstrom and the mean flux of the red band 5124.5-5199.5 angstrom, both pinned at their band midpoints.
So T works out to -0.06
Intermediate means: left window 80.8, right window 73.7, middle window 79.2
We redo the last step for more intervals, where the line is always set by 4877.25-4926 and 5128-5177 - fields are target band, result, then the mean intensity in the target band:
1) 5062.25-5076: -0.043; 79.4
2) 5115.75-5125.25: -0.071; 80.2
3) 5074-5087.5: -0.025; 77.8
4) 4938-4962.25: -0.026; 81.2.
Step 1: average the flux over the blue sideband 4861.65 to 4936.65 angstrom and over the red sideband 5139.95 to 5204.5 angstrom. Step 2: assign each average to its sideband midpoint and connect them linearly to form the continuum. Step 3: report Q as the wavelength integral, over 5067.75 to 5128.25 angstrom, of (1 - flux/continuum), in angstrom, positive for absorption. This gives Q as -3.3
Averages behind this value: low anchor 78.9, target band 78.9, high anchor 73.3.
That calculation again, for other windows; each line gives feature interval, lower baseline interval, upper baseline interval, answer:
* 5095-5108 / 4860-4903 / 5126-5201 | -0.73 angstrom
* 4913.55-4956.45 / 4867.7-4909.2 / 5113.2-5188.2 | -0.84 angstrom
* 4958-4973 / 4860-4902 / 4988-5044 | -0.60 angstrom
